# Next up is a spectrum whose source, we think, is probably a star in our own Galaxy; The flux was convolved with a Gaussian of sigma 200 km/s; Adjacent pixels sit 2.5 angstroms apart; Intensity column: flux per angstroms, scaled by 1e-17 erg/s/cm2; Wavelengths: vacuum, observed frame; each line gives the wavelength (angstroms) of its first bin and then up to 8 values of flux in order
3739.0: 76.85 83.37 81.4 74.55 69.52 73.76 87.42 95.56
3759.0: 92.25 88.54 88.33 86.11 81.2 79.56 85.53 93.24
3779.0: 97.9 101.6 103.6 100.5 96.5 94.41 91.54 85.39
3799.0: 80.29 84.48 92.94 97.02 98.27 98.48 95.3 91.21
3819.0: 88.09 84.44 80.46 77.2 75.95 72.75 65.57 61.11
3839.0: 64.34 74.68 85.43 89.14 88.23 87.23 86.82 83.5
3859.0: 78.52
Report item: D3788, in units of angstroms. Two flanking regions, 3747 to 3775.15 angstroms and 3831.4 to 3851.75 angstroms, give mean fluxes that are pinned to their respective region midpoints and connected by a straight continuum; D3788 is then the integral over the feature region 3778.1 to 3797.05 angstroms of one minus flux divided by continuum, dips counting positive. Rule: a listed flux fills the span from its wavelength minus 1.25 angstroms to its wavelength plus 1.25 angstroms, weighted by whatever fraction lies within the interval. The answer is -3.6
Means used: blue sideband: 84.1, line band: 96.8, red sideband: 76.2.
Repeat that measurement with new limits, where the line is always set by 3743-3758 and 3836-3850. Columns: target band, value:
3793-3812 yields -2.8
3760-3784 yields -3.0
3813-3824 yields -1.4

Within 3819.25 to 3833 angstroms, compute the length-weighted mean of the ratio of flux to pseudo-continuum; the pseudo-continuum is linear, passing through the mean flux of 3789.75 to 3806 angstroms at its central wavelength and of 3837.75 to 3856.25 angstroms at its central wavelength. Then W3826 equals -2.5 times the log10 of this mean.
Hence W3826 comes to 0.09 mag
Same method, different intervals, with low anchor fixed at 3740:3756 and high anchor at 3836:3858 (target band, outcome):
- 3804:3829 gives -0.119 mag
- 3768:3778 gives -0.076 mag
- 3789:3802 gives -0.109 mag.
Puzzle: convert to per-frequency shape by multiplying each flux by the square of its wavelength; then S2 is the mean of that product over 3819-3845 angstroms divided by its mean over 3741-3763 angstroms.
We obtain 0.9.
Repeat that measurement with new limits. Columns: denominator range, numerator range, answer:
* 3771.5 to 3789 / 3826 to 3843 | 0.75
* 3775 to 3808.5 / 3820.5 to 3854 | 0.85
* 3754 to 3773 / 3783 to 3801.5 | 1.07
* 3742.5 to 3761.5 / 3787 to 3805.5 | 1.12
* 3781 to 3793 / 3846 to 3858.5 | 0.90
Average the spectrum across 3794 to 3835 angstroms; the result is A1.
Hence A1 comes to 85.8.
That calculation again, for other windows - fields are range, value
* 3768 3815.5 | 92.6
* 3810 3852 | 81.1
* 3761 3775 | 84.7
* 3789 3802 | 88.3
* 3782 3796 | 96.9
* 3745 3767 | 83.9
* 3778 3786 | 101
